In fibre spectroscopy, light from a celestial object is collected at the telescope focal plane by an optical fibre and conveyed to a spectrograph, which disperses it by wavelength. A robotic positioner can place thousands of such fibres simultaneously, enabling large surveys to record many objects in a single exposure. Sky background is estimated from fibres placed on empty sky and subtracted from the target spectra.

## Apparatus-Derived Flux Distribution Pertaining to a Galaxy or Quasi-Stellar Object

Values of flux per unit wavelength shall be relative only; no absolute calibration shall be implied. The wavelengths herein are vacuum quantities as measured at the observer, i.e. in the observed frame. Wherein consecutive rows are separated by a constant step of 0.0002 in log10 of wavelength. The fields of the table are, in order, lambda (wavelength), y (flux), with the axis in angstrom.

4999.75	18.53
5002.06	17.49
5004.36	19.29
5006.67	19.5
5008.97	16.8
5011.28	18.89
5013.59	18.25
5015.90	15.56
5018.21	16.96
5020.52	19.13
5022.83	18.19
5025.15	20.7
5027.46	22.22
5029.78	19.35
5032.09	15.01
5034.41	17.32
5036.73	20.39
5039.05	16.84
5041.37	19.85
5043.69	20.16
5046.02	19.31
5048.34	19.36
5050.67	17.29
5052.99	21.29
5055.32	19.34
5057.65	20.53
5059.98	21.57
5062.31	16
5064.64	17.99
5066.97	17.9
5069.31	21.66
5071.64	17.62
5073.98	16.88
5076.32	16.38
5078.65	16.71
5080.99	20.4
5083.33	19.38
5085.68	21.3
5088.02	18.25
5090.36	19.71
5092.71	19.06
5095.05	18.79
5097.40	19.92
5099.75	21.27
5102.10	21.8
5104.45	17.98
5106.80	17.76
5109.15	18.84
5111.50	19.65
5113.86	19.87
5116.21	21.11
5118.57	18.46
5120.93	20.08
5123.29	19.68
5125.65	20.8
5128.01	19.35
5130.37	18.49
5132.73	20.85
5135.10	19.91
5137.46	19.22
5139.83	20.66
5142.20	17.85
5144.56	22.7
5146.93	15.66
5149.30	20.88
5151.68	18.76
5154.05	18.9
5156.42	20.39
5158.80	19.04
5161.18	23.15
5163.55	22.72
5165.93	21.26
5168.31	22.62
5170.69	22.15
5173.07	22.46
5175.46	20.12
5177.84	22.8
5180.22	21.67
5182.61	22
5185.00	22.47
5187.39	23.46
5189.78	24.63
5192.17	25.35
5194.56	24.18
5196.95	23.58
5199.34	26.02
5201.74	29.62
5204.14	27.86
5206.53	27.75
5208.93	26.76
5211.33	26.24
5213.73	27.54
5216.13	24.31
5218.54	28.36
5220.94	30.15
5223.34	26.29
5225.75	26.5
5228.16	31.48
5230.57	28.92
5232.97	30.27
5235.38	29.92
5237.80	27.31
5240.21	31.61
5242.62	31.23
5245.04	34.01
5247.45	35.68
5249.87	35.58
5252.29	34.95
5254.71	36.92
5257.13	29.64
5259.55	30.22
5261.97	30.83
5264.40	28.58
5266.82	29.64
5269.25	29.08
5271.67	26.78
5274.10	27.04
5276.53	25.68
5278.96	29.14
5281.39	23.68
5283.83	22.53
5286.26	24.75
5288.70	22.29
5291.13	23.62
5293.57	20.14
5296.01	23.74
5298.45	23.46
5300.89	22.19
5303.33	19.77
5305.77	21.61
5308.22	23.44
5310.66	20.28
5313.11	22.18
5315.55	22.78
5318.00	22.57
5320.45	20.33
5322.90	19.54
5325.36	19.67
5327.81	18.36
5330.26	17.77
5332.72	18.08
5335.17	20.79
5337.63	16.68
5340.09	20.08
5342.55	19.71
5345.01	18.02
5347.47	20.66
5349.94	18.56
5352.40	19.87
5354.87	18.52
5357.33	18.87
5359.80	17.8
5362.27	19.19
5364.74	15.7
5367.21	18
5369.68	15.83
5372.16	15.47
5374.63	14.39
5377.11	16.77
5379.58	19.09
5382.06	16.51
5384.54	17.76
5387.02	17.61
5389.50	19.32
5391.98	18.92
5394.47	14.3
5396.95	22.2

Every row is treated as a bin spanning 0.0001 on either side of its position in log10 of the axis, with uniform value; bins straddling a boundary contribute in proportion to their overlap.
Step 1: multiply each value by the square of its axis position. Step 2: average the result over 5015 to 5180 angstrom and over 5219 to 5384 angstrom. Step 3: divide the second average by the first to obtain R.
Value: 1.31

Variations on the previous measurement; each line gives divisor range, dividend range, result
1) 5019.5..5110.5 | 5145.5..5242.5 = 1.37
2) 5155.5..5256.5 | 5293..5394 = 0.76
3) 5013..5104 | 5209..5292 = 1.64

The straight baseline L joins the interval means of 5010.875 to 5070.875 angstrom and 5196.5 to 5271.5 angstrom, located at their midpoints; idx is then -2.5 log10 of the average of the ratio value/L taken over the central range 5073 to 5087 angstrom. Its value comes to 0.14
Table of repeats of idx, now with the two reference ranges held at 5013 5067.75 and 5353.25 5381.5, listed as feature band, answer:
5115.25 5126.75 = -0.09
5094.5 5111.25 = -0.06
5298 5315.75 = -0.24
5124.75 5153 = -0.07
